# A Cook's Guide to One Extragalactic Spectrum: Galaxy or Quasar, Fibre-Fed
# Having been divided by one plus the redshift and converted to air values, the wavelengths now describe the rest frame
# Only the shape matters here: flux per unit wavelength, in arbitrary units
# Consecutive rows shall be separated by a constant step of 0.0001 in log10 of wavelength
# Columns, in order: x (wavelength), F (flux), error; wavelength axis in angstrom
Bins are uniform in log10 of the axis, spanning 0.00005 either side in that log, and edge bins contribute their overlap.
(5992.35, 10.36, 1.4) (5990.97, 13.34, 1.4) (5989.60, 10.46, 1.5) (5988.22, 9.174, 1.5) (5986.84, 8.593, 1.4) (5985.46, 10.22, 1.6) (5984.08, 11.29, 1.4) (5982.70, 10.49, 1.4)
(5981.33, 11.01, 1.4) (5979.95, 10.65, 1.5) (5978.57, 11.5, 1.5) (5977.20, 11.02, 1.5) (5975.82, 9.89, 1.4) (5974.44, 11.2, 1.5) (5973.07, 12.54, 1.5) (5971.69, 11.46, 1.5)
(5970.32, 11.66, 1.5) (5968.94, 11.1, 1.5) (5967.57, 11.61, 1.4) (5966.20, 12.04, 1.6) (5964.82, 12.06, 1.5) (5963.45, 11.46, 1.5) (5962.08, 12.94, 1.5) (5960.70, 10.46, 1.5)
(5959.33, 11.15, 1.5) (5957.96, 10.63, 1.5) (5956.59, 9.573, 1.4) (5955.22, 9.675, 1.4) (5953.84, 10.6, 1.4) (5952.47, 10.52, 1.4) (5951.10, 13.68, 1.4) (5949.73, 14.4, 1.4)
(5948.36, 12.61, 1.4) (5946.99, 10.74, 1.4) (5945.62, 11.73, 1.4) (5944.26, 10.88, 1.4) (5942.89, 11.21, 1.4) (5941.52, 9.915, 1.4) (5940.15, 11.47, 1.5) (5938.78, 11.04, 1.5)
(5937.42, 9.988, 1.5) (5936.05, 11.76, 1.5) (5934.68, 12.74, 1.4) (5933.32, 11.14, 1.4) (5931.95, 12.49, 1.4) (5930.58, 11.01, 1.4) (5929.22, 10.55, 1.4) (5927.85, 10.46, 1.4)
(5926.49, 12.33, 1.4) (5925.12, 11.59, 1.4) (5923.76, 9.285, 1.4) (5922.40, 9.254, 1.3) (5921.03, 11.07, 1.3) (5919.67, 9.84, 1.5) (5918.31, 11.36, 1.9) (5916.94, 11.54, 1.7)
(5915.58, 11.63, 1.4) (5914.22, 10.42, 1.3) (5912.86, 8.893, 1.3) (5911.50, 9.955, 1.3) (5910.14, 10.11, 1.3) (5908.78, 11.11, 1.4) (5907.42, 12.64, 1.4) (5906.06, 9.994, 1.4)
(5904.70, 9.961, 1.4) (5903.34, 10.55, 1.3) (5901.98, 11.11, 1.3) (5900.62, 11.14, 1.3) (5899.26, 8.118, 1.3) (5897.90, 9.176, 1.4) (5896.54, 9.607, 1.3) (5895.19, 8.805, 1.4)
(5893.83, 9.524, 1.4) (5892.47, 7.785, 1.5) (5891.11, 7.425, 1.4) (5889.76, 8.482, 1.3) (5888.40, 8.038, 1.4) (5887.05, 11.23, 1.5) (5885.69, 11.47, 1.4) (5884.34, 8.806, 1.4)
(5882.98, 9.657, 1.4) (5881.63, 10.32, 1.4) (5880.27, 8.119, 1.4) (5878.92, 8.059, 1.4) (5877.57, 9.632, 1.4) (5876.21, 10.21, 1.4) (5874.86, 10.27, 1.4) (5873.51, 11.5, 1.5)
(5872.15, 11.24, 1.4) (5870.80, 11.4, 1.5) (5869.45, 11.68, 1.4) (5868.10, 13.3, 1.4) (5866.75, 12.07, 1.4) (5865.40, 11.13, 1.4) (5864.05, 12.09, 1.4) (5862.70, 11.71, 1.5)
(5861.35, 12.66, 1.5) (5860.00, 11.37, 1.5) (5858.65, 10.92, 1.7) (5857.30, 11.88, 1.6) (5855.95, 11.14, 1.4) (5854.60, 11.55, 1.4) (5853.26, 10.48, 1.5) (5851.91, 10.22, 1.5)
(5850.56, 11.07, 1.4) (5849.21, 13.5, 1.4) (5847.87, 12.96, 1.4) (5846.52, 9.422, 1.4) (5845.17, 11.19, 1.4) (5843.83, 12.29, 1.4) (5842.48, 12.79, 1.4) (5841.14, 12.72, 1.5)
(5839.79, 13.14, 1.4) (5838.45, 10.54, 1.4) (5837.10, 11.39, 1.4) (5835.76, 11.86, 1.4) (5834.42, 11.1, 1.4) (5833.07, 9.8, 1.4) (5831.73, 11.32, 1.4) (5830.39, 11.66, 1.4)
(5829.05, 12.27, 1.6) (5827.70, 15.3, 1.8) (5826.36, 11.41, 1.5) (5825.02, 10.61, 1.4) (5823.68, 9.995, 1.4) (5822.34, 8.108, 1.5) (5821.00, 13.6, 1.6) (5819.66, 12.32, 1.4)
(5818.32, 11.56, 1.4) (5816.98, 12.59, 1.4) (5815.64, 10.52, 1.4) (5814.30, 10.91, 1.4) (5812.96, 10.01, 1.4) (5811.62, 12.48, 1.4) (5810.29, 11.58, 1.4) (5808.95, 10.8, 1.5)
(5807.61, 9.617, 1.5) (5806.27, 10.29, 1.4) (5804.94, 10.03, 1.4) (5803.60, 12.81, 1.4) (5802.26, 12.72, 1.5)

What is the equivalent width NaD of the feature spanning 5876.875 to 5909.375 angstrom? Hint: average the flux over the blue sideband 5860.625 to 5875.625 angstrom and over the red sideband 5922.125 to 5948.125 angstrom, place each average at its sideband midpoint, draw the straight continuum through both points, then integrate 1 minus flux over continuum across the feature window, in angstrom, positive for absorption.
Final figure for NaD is 5.3 angstrom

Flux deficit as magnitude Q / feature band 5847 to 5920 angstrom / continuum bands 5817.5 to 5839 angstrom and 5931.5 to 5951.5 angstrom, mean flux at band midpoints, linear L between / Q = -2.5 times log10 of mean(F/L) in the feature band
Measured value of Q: 0.10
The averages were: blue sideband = 11.4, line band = 10.5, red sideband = 11.7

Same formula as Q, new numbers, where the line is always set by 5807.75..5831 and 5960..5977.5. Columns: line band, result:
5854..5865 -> -0.016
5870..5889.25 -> 0.151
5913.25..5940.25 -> 0.046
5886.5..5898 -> 0.282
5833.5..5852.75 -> -0.020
